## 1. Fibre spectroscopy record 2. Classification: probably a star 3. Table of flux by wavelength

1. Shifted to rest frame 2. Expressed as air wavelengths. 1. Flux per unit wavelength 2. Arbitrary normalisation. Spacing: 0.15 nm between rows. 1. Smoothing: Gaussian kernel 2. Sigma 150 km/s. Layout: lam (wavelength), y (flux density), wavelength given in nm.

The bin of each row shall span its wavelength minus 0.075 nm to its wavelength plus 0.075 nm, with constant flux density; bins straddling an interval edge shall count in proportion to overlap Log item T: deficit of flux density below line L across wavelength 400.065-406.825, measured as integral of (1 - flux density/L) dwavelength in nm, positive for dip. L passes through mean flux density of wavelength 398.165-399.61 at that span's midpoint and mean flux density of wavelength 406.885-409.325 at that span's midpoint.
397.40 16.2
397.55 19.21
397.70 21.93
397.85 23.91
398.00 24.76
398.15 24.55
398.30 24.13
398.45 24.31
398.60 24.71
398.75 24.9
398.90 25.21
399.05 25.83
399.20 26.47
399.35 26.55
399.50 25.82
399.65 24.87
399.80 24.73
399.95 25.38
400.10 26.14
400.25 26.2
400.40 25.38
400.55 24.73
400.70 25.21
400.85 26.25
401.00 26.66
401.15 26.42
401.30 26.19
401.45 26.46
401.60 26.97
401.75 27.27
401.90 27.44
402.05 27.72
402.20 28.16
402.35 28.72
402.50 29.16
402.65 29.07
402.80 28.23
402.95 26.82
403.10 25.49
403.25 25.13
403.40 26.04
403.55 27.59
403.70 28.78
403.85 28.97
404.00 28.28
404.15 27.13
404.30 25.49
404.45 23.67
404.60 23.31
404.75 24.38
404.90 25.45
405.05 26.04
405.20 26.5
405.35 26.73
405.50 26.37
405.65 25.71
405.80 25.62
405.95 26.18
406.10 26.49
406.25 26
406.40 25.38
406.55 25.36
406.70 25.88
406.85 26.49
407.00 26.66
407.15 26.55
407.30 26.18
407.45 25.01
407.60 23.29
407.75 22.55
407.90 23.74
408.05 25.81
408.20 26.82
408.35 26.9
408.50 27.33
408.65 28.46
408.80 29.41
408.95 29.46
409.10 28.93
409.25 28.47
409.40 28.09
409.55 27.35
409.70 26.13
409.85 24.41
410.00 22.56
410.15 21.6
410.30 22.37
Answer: -0.14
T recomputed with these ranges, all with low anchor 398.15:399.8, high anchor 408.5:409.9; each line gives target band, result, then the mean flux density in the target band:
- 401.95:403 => -0.09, 28.3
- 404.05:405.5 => 0.07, 25.5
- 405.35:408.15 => 0.17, 25.6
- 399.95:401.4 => -0.01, 25.9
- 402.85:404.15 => -0.04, 27.2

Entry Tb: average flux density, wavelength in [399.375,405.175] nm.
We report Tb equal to 26.5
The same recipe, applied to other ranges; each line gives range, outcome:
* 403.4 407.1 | 26.2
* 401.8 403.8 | 27.6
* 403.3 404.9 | 26.3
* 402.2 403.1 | 28.1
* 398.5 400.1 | 25.5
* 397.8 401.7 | 25.5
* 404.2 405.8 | 25.4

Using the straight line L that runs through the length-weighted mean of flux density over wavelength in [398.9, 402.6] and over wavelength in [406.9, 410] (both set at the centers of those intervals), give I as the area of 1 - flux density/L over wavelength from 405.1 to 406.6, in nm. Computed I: 0.024 nm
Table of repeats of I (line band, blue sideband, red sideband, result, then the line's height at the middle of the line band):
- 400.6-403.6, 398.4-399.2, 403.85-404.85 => -0.186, 25.4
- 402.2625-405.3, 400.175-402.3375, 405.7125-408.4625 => -0.064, 26.2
